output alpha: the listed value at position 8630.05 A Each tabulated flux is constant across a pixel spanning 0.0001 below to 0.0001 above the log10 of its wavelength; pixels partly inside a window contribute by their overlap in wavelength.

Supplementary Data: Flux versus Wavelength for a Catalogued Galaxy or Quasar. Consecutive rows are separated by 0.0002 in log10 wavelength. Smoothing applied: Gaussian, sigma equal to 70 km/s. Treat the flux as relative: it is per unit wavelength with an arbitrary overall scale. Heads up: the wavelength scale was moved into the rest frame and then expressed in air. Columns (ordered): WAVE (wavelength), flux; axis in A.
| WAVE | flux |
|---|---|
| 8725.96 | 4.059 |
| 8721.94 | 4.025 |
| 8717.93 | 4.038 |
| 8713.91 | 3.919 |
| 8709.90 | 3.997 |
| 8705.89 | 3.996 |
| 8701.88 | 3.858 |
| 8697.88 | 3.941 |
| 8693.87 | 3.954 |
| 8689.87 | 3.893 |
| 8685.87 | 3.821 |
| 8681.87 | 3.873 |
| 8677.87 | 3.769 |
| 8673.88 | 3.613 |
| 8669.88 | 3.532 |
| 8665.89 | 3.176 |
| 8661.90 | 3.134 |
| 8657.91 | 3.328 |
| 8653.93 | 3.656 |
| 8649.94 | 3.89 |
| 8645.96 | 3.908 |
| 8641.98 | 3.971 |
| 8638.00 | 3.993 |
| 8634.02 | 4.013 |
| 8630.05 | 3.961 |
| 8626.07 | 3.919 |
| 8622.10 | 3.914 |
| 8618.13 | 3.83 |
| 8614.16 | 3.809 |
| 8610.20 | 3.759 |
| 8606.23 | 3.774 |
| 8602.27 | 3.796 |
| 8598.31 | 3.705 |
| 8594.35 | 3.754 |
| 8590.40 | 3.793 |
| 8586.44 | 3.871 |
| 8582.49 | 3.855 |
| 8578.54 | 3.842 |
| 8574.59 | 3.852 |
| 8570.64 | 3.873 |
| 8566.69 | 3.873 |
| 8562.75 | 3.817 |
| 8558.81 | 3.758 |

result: 3.961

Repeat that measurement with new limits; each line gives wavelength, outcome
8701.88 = 3.858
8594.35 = 3.754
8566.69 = 3.873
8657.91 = 3.328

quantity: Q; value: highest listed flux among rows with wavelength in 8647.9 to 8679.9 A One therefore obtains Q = 3.89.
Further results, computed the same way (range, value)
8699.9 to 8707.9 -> 3.996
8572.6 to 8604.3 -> 3.871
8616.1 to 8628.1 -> 3.919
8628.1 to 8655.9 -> 4.013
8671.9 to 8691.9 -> 3.893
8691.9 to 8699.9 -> 3.954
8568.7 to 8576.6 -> 3.873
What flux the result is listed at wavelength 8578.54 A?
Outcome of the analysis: 3.842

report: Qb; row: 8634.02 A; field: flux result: 4.013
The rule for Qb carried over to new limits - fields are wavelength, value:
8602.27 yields 3.796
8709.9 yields 3.997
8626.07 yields 3.919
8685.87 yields 3.821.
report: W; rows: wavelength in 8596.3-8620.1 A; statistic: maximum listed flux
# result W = 3.83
